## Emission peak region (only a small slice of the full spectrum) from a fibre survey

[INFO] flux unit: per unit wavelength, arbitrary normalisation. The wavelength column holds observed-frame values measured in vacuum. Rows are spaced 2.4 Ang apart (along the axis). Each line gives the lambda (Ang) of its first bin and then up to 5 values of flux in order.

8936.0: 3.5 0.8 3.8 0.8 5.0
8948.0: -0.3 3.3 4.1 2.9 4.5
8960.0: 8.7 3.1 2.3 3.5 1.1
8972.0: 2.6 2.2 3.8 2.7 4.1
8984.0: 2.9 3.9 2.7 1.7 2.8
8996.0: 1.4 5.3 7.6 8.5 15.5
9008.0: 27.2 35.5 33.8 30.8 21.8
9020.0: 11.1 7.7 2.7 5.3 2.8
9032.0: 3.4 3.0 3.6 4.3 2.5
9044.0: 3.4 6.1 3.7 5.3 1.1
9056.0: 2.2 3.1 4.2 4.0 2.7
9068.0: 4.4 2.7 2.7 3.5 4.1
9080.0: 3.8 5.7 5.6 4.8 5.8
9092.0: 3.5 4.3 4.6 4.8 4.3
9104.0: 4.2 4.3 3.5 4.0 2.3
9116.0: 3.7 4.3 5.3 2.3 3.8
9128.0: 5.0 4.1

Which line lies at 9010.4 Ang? [O II]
